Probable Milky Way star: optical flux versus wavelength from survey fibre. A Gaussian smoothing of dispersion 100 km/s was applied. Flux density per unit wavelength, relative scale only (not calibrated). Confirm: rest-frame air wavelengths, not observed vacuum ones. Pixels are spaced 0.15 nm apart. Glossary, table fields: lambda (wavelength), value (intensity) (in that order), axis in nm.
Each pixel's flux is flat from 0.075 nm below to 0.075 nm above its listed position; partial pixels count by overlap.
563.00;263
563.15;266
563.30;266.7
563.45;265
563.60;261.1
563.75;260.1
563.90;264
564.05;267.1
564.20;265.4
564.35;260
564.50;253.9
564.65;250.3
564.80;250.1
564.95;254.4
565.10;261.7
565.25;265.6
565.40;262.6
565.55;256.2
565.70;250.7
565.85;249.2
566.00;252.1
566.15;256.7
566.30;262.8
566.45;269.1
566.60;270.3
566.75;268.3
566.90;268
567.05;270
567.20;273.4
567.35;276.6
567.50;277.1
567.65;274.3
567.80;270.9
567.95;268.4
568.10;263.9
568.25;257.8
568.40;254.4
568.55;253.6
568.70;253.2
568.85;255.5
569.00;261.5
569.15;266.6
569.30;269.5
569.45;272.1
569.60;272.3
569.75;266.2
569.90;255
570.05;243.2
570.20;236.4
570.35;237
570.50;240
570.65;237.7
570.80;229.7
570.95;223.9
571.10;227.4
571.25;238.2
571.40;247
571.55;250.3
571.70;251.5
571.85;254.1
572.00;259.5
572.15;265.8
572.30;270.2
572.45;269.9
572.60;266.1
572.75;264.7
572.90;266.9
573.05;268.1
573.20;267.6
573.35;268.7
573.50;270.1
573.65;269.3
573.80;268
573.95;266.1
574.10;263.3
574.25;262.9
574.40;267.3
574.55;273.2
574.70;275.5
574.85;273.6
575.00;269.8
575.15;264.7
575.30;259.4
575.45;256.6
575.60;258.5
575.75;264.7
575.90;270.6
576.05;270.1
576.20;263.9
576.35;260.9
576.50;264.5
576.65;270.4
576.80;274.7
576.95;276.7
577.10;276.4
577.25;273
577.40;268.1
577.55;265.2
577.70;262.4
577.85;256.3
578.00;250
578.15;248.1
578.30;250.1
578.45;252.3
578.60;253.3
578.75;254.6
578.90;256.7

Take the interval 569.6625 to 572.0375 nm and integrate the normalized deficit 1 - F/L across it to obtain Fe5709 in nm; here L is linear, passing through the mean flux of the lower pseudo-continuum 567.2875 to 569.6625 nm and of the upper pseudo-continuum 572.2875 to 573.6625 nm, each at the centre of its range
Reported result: 0.207 nm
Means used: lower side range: 265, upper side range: 268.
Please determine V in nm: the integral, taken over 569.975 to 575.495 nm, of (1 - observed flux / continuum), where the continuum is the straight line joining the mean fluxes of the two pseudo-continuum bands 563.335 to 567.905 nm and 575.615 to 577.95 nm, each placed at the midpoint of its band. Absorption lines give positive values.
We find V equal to 0.18 nm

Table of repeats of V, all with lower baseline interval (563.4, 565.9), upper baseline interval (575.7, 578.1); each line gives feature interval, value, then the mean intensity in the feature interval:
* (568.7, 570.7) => 0.05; 255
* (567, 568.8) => -0.04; 266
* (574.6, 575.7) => 0.00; 266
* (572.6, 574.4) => -0.02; 267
